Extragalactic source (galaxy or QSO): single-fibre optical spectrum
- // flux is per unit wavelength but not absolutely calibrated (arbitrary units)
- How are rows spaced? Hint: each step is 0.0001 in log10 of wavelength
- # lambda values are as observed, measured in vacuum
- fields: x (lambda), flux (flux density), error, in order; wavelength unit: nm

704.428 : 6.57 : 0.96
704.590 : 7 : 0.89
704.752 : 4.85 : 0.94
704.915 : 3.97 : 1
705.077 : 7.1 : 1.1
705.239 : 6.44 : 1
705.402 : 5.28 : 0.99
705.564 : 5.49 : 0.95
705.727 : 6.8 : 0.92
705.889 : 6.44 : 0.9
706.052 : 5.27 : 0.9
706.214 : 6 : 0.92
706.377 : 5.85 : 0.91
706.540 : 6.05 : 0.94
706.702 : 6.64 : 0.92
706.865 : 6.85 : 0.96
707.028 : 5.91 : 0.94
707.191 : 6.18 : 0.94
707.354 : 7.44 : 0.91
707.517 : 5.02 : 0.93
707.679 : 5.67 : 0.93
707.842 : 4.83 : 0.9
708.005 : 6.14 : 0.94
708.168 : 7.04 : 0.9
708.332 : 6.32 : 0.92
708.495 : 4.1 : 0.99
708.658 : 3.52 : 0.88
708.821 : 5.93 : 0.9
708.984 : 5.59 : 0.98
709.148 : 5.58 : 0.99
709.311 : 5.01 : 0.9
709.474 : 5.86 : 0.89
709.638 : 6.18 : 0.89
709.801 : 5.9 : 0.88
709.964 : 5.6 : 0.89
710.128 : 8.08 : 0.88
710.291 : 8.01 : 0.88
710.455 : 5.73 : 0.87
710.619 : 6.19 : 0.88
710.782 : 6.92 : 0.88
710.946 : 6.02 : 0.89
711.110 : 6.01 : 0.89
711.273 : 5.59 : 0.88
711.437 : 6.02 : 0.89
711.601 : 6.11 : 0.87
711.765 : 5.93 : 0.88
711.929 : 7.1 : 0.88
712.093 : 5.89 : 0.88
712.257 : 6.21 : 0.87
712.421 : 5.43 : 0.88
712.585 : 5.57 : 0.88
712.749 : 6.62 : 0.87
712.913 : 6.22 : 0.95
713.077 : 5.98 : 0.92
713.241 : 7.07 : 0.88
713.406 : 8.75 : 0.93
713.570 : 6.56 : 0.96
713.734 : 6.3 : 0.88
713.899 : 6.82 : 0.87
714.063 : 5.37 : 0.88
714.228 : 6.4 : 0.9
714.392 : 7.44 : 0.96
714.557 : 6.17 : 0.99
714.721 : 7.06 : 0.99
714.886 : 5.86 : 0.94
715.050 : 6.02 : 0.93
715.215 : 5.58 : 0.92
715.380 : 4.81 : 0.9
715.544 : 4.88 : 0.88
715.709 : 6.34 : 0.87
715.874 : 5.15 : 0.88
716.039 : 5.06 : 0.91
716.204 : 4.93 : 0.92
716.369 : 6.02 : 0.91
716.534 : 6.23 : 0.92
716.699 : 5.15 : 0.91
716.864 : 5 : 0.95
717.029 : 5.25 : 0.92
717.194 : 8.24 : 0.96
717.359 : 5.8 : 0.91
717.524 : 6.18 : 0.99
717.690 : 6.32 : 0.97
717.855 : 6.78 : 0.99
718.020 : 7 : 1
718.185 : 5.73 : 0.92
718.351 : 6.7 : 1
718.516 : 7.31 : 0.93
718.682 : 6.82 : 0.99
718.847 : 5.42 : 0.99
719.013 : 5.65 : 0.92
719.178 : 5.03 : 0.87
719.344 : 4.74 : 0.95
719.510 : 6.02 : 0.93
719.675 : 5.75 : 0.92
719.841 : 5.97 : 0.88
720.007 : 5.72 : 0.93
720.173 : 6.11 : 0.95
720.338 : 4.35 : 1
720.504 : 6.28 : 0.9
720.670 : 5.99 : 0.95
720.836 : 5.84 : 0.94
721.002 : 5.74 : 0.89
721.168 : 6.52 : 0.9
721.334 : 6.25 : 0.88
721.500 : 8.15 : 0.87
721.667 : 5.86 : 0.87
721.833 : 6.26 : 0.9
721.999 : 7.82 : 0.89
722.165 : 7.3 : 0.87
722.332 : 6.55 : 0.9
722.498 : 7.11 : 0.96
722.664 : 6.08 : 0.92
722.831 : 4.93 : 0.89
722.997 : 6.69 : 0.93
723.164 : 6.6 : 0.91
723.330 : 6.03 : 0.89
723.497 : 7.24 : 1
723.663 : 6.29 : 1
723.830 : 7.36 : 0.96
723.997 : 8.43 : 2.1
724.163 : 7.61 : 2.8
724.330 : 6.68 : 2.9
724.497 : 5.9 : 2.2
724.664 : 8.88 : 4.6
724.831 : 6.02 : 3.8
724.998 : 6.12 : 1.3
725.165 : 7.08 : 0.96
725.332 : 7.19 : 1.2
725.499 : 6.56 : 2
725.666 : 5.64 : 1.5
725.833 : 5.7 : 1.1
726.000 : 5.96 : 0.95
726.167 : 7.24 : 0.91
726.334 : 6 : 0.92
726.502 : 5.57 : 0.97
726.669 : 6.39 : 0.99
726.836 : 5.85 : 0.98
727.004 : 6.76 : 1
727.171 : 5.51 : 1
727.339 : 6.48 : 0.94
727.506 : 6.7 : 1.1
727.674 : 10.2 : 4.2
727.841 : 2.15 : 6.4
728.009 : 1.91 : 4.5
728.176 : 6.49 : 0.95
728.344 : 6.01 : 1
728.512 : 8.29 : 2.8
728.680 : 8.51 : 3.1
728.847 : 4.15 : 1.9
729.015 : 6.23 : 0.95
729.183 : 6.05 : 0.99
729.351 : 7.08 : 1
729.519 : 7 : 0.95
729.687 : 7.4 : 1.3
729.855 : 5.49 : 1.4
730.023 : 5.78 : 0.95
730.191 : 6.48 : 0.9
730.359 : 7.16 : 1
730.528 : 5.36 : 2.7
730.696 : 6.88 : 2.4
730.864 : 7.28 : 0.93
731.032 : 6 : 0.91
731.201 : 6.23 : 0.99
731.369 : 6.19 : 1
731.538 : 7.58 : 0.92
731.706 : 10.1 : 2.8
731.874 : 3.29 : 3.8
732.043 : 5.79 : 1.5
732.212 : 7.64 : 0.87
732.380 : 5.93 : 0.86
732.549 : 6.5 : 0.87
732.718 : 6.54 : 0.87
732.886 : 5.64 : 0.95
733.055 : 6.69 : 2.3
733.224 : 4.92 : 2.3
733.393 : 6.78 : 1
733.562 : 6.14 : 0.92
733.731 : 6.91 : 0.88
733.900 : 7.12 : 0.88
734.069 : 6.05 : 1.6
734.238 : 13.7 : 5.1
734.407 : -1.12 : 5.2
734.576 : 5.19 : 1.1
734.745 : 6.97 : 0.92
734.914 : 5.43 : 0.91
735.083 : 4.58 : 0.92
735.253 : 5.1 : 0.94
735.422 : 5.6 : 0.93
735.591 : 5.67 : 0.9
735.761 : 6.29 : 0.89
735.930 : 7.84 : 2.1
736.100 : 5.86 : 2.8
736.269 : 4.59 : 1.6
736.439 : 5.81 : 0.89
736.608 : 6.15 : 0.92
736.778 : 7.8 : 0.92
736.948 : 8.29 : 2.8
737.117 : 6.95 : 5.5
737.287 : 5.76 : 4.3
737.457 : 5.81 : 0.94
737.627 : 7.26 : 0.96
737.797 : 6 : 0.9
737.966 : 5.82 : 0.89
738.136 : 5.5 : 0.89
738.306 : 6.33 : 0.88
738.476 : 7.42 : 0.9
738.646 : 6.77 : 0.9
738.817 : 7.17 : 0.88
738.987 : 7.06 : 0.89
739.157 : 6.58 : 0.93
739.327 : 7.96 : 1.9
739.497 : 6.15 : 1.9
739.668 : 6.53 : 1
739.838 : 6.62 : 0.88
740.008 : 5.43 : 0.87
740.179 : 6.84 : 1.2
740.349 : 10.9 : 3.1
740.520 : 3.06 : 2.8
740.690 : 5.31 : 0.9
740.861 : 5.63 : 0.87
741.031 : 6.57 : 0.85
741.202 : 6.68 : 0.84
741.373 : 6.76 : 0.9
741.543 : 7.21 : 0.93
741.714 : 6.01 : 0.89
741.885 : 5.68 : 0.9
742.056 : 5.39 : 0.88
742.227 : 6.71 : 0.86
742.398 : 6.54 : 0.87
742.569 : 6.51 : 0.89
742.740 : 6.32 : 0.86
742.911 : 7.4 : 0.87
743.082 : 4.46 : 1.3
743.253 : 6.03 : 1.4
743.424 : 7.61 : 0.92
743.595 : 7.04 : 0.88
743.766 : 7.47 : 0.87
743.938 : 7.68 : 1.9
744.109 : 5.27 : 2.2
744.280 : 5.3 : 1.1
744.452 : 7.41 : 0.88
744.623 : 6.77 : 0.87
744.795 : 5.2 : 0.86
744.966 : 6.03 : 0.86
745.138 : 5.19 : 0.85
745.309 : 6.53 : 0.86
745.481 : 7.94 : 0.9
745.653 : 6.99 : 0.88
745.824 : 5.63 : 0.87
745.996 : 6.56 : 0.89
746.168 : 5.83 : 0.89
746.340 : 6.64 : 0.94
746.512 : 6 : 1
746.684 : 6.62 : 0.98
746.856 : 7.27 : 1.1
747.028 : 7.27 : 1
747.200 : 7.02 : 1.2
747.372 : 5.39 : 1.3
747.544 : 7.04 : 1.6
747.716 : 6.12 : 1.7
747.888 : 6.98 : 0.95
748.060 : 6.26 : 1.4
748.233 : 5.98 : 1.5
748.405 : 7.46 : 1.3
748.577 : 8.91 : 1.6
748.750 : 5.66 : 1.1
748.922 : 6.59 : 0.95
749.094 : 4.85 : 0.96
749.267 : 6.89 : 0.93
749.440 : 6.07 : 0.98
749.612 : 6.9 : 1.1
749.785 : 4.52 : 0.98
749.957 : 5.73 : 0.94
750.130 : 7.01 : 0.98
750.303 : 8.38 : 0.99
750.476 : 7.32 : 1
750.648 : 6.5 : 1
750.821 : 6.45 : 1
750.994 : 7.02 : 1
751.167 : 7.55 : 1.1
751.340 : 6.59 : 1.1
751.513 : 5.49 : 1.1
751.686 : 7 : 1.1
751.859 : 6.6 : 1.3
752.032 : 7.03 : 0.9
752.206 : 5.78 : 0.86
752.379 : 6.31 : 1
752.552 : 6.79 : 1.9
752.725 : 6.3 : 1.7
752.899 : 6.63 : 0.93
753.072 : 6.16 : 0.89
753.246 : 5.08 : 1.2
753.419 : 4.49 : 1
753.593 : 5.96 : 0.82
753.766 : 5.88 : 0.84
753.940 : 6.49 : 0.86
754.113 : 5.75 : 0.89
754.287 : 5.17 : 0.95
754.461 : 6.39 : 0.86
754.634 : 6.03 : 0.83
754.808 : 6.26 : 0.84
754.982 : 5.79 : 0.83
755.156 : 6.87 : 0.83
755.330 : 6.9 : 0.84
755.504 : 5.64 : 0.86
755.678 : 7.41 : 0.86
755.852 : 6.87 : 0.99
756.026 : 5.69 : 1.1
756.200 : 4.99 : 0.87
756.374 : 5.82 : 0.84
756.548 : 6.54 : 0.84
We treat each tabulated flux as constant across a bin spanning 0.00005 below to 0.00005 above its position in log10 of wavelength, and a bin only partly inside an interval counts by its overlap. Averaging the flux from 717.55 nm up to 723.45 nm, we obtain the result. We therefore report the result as 6.22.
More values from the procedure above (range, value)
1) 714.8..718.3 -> 5.83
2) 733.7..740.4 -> 6.44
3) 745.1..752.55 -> 6.57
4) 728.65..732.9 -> 6.46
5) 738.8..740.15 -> 6.67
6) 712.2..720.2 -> 6.07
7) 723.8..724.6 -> 7.22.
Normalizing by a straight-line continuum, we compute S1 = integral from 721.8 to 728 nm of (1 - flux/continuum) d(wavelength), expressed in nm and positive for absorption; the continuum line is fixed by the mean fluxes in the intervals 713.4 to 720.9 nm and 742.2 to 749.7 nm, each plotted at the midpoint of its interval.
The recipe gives -0.39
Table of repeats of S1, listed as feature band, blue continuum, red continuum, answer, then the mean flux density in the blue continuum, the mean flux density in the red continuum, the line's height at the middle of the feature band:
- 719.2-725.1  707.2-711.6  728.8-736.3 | -0.30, 5.94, 6.25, 6.11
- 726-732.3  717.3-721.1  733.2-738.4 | -0.26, 5.97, 6.18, 6.1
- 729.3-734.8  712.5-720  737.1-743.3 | -0.12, 6.09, 6.4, 6.3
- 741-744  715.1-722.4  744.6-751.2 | -0.05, 6.01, 6.53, 6.43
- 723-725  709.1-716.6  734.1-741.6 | -0.23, 6.15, 6.36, 6.24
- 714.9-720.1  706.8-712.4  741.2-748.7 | 0.22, 6.01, 6.52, 6.12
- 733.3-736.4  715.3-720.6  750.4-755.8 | 0.02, 5.84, 6.31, 6.07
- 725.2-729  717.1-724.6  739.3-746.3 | 0.14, 6.39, 6.41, 6.39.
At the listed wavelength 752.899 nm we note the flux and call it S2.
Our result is 6.63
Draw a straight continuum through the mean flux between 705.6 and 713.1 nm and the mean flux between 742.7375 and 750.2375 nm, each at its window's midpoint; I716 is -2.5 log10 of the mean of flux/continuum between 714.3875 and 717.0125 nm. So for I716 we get 0.08 mag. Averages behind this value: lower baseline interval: 6.03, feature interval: 5.67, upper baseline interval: 6.46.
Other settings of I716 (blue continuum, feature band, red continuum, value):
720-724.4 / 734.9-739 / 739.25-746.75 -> 0.03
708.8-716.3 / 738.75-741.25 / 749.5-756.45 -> -0.06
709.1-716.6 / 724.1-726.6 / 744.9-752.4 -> -0.04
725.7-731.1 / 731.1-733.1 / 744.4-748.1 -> -0.03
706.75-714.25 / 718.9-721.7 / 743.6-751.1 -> 0.06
